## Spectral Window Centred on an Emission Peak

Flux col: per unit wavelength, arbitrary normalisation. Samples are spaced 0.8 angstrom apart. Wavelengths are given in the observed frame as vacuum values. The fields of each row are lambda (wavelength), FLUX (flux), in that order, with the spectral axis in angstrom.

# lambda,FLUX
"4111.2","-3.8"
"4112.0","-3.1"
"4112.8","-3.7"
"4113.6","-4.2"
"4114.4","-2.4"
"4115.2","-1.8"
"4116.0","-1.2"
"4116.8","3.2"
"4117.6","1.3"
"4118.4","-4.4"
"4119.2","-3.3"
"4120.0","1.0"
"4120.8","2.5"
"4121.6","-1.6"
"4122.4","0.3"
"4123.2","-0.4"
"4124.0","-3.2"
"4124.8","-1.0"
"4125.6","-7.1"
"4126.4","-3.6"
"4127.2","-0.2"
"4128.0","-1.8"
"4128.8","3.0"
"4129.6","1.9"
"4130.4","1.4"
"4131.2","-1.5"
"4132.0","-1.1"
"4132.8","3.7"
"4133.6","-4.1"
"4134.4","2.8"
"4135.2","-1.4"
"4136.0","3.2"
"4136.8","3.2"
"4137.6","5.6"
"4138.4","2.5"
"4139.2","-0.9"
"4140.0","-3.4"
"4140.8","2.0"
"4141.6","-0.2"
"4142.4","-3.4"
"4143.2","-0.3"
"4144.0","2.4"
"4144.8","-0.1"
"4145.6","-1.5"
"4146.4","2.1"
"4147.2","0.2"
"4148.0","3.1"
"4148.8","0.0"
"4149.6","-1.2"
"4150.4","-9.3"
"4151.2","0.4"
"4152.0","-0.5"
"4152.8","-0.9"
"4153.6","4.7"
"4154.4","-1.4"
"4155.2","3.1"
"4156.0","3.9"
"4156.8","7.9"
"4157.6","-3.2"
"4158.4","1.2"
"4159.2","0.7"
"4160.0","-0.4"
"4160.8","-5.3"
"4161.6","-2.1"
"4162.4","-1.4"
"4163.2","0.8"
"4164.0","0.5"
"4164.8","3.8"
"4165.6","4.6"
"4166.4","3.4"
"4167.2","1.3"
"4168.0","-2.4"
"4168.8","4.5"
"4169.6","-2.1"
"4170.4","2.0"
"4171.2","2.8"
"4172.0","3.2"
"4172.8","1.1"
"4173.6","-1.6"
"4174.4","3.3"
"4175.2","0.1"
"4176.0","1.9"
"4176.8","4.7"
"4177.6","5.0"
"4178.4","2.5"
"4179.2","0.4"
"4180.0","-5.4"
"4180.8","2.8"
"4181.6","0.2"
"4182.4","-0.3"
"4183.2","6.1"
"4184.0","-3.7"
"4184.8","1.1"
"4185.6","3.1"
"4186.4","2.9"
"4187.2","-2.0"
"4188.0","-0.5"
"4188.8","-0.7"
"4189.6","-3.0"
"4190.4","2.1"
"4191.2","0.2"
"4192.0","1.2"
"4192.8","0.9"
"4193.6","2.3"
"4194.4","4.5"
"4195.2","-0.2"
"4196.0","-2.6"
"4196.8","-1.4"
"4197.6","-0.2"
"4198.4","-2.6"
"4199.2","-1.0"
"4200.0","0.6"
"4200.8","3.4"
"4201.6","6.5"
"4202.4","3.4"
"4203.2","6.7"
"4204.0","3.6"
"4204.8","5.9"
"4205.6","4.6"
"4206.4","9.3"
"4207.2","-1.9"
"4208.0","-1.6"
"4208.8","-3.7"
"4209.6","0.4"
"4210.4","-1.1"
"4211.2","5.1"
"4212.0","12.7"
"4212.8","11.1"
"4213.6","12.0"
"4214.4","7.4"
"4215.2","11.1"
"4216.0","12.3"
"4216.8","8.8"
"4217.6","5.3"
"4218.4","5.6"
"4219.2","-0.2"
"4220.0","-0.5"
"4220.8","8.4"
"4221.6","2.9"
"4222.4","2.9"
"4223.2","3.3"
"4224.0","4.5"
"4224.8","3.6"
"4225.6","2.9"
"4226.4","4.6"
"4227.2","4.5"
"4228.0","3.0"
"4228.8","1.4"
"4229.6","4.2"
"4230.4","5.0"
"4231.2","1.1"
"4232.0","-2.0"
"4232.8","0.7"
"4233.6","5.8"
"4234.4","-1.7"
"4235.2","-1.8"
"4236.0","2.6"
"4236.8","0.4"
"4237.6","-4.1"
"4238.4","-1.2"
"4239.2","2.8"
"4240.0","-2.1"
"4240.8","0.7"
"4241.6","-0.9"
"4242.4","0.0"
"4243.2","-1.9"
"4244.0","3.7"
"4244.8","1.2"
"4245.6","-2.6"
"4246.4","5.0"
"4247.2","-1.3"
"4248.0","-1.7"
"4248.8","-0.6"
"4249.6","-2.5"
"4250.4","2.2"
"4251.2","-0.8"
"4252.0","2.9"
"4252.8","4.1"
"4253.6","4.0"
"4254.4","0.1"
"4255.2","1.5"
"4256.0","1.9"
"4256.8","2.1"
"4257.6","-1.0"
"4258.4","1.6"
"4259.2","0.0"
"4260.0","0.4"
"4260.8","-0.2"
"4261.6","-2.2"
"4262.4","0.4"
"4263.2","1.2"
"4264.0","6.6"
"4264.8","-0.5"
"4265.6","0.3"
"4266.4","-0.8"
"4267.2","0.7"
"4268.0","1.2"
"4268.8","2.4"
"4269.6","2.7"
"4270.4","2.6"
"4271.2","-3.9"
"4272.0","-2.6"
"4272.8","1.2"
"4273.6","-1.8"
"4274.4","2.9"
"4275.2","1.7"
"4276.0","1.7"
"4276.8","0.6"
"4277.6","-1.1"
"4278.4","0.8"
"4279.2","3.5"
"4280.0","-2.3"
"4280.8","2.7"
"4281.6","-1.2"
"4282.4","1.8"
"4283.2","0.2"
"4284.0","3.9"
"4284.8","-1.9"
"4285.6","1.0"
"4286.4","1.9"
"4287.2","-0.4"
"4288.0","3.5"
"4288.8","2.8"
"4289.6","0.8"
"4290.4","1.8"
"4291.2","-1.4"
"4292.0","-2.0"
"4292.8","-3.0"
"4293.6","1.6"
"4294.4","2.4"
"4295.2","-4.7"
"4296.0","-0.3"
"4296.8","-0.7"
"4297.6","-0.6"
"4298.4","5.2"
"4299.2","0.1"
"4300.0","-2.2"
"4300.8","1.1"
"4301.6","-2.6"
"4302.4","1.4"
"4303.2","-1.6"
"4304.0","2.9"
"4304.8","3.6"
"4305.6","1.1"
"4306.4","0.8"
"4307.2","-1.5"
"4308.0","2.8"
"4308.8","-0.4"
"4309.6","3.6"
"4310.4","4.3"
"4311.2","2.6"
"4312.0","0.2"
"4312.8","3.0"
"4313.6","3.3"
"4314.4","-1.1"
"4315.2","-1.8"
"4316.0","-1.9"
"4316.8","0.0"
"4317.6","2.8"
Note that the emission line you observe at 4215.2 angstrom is Lyman alpha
